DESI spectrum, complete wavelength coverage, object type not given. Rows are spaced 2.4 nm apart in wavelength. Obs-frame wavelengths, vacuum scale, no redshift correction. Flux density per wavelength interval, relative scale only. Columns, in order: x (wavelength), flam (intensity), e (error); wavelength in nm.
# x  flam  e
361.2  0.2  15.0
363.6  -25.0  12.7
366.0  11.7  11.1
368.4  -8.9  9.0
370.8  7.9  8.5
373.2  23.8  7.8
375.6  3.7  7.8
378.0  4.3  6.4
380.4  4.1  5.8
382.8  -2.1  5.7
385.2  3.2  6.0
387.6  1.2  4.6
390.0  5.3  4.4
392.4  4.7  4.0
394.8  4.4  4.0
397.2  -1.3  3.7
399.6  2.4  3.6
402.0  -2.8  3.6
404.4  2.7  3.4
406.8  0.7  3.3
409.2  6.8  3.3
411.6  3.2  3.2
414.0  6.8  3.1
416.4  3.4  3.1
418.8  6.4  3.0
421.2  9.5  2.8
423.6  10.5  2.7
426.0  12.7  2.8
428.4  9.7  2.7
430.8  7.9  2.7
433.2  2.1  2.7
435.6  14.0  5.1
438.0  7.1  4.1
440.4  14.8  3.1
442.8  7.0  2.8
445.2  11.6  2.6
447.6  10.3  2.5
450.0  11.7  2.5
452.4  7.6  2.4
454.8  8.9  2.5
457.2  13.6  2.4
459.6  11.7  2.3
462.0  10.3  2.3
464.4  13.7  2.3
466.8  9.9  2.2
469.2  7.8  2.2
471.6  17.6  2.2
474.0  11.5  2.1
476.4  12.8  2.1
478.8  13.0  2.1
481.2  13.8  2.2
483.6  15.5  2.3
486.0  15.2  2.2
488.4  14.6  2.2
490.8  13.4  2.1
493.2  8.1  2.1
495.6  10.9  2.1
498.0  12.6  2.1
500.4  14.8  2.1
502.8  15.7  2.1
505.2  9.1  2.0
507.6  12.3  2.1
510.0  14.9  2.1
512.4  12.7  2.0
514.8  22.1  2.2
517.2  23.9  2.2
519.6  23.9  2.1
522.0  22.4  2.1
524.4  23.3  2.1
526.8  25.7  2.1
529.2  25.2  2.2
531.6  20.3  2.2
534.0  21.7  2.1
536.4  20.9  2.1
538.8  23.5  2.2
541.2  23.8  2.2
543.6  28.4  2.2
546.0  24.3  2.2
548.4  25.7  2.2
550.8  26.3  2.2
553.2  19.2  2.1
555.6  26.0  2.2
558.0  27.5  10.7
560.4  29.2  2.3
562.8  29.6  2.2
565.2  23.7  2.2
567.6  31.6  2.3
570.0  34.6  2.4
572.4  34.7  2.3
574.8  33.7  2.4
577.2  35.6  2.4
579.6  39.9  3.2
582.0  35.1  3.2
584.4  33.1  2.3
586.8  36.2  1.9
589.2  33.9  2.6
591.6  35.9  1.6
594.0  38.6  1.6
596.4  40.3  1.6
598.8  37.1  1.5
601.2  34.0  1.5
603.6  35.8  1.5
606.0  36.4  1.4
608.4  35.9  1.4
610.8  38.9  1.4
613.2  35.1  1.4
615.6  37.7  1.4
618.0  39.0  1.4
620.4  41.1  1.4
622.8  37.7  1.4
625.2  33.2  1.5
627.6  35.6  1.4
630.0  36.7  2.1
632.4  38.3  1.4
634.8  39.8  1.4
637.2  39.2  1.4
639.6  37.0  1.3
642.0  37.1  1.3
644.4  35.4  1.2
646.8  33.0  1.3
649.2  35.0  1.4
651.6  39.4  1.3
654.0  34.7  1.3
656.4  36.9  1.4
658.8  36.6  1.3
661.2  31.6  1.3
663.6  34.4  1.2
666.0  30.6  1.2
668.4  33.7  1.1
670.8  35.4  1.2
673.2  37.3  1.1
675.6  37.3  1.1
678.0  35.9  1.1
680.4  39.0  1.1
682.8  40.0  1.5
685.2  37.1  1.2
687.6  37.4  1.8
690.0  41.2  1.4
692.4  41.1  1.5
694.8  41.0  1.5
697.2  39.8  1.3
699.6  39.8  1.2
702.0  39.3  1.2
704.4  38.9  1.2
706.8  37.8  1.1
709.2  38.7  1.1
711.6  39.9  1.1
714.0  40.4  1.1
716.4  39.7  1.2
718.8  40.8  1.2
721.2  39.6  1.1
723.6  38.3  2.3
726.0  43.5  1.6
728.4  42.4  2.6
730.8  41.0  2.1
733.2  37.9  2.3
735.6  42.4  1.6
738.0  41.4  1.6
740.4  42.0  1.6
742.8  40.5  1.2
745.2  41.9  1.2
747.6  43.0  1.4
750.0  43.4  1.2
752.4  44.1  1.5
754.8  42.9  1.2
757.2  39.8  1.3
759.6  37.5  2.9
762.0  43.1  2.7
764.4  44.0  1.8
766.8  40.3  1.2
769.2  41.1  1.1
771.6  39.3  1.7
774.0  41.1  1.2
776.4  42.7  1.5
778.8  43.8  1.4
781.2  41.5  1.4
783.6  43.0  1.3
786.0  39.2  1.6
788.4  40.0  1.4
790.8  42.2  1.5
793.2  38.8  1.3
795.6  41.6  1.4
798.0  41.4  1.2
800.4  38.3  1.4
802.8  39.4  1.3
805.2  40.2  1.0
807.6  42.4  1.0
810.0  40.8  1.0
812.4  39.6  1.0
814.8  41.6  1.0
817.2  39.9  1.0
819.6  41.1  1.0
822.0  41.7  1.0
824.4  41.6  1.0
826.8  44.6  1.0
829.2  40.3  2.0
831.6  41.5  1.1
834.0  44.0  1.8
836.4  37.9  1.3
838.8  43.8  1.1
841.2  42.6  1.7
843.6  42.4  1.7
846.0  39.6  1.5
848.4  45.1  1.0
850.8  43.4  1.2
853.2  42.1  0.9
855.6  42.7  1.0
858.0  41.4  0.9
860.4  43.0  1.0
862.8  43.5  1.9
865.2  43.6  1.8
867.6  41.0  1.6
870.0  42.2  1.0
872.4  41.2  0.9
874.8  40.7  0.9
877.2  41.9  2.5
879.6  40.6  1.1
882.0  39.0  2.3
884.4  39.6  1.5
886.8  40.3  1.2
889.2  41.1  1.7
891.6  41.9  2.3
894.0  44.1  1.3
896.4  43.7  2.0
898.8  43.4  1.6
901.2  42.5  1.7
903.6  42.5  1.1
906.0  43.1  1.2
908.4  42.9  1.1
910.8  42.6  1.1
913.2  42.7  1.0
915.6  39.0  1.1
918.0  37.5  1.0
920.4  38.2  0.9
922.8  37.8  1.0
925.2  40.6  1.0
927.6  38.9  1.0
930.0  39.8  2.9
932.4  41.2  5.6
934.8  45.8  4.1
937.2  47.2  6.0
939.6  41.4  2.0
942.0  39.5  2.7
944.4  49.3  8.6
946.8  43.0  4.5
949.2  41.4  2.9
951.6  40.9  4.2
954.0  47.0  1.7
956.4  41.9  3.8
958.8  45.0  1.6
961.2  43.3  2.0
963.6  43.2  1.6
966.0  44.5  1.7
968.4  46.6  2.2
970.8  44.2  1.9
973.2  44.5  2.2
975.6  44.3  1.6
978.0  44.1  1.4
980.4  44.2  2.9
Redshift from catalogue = 0.29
